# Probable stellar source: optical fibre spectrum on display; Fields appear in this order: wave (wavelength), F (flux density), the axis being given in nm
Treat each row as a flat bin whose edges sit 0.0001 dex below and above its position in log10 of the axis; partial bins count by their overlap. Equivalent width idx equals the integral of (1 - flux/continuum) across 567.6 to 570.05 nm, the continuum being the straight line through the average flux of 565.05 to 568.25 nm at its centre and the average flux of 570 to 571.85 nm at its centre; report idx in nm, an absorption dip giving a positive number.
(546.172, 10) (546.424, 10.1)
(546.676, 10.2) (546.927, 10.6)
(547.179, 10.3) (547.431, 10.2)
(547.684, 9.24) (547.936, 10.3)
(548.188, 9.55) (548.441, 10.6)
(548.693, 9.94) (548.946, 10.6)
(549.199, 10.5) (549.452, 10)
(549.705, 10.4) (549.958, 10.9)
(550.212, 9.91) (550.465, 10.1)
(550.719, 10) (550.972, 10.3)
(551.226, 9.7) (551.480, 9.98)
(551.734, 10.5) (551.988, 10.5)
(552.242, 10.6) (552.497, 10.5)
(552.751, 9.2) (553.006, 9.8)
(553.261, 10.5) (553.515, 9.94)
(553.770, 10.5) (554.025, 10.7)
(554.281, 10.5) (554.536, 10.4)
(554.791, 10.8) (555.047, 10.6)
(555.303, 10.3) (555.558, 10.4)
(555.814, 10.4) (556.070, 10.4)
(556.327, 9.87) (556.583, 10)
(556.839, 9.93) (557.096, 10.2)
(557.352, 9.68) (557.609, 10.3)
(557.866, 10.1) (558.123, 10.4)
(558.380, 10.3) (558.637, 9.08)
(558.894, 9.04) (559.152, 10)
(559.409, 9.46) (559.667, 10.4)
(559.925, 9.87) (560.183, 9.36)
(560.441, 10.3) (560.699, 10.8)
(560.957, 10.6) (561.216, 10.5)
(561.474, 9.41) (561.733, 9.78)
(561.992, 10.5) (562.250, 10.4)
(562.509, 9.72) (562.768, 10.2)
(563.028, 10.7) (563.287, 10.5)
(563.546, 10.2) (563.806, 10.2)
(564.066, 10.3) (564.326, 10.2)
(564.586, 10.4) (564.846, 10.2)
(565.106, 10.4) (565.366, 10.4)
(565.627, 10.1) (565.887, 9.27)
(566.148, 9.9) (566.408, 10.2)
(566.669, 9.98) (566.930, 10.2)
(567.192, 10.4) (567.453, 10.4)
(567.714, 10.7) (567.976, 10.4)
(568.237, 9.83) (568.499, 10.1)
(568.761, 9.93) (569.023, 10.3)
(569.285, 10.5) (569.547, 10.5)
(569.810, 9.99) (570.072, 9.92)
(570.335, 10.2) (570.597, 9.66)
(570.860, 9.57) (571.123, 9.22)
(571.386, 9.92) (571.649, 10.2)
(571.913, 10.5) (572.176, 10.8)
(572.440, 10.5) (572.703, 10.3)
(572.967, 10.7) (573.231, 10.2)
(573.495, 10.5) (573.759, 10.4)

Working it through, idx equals -0.06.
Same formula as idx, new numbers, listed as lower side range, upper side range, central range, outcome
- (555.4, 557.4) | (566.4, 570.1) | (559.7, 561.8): 0.01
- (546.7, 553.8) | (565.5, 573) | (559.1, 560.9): 0.02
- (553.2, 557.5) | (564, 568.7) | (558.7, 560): 0.07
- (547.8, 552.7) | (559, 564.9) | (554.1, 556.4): -0.05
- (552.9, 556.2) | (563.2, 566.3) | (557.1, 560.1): 0.13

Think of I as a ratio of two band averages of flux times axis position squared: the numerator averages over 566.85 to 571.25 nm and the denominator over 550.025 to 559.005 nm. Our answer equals 1.0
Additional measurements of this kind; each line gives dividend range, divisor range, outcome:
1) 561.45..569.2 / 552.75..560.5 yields 1.04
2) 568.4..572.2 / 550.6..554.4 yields 1.05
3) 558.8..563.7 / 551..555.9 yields 1.01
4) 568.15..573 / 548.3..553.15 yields 1.07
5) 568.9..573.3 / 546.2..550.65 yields 1.08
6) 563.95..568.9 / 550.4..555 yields 1.04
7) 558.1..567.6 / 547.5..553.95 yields 1.04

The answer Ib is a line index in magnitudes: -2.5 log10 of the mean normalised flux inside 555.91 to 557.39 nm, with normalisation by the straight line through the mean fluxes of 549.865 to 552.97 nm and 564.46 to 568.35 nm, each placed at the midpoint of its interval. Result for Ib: 0.01 mag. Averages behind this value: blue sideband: 10.2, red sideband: 10.2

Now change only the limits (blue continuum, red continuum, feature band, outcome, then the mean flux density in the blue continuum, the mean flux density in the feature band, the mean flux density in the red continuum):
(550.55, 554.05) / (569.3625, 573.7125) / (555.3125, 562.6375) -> 0.01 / 10.2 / 10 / 10.2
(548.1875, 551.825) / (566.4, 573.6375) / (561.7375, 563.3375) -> -0.01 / 10.2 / 10.3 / 10.2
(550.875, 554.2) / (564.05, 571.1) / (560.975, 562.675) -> 0.01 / 10.2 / 10.1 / 10.1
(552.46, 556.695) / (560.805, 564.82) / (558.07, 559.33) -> 0.06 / 10.3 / 9.72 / 10.2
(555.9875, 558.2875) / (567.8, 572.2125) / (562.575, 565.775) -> -0.02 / 10.1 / 10.3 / 10.1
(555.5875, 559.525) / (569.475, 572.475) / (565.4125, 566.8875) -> 0.01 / 9.96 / 9.94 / 10.1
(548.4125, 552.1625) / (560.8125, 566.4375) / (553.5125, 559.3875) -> 0.01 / 10.3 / 10.2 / 10.2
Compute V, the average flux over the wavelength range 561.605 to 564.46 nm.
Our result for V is 10.2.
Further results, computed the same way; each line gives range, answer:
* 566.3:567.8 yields 10.3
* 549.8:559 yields 10.2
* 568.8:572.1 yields 10.1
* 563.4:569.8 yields 10.2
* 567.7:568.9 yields 10.1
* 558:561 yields 9.95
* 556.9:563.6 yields 10.1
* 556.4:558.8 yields 9.99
